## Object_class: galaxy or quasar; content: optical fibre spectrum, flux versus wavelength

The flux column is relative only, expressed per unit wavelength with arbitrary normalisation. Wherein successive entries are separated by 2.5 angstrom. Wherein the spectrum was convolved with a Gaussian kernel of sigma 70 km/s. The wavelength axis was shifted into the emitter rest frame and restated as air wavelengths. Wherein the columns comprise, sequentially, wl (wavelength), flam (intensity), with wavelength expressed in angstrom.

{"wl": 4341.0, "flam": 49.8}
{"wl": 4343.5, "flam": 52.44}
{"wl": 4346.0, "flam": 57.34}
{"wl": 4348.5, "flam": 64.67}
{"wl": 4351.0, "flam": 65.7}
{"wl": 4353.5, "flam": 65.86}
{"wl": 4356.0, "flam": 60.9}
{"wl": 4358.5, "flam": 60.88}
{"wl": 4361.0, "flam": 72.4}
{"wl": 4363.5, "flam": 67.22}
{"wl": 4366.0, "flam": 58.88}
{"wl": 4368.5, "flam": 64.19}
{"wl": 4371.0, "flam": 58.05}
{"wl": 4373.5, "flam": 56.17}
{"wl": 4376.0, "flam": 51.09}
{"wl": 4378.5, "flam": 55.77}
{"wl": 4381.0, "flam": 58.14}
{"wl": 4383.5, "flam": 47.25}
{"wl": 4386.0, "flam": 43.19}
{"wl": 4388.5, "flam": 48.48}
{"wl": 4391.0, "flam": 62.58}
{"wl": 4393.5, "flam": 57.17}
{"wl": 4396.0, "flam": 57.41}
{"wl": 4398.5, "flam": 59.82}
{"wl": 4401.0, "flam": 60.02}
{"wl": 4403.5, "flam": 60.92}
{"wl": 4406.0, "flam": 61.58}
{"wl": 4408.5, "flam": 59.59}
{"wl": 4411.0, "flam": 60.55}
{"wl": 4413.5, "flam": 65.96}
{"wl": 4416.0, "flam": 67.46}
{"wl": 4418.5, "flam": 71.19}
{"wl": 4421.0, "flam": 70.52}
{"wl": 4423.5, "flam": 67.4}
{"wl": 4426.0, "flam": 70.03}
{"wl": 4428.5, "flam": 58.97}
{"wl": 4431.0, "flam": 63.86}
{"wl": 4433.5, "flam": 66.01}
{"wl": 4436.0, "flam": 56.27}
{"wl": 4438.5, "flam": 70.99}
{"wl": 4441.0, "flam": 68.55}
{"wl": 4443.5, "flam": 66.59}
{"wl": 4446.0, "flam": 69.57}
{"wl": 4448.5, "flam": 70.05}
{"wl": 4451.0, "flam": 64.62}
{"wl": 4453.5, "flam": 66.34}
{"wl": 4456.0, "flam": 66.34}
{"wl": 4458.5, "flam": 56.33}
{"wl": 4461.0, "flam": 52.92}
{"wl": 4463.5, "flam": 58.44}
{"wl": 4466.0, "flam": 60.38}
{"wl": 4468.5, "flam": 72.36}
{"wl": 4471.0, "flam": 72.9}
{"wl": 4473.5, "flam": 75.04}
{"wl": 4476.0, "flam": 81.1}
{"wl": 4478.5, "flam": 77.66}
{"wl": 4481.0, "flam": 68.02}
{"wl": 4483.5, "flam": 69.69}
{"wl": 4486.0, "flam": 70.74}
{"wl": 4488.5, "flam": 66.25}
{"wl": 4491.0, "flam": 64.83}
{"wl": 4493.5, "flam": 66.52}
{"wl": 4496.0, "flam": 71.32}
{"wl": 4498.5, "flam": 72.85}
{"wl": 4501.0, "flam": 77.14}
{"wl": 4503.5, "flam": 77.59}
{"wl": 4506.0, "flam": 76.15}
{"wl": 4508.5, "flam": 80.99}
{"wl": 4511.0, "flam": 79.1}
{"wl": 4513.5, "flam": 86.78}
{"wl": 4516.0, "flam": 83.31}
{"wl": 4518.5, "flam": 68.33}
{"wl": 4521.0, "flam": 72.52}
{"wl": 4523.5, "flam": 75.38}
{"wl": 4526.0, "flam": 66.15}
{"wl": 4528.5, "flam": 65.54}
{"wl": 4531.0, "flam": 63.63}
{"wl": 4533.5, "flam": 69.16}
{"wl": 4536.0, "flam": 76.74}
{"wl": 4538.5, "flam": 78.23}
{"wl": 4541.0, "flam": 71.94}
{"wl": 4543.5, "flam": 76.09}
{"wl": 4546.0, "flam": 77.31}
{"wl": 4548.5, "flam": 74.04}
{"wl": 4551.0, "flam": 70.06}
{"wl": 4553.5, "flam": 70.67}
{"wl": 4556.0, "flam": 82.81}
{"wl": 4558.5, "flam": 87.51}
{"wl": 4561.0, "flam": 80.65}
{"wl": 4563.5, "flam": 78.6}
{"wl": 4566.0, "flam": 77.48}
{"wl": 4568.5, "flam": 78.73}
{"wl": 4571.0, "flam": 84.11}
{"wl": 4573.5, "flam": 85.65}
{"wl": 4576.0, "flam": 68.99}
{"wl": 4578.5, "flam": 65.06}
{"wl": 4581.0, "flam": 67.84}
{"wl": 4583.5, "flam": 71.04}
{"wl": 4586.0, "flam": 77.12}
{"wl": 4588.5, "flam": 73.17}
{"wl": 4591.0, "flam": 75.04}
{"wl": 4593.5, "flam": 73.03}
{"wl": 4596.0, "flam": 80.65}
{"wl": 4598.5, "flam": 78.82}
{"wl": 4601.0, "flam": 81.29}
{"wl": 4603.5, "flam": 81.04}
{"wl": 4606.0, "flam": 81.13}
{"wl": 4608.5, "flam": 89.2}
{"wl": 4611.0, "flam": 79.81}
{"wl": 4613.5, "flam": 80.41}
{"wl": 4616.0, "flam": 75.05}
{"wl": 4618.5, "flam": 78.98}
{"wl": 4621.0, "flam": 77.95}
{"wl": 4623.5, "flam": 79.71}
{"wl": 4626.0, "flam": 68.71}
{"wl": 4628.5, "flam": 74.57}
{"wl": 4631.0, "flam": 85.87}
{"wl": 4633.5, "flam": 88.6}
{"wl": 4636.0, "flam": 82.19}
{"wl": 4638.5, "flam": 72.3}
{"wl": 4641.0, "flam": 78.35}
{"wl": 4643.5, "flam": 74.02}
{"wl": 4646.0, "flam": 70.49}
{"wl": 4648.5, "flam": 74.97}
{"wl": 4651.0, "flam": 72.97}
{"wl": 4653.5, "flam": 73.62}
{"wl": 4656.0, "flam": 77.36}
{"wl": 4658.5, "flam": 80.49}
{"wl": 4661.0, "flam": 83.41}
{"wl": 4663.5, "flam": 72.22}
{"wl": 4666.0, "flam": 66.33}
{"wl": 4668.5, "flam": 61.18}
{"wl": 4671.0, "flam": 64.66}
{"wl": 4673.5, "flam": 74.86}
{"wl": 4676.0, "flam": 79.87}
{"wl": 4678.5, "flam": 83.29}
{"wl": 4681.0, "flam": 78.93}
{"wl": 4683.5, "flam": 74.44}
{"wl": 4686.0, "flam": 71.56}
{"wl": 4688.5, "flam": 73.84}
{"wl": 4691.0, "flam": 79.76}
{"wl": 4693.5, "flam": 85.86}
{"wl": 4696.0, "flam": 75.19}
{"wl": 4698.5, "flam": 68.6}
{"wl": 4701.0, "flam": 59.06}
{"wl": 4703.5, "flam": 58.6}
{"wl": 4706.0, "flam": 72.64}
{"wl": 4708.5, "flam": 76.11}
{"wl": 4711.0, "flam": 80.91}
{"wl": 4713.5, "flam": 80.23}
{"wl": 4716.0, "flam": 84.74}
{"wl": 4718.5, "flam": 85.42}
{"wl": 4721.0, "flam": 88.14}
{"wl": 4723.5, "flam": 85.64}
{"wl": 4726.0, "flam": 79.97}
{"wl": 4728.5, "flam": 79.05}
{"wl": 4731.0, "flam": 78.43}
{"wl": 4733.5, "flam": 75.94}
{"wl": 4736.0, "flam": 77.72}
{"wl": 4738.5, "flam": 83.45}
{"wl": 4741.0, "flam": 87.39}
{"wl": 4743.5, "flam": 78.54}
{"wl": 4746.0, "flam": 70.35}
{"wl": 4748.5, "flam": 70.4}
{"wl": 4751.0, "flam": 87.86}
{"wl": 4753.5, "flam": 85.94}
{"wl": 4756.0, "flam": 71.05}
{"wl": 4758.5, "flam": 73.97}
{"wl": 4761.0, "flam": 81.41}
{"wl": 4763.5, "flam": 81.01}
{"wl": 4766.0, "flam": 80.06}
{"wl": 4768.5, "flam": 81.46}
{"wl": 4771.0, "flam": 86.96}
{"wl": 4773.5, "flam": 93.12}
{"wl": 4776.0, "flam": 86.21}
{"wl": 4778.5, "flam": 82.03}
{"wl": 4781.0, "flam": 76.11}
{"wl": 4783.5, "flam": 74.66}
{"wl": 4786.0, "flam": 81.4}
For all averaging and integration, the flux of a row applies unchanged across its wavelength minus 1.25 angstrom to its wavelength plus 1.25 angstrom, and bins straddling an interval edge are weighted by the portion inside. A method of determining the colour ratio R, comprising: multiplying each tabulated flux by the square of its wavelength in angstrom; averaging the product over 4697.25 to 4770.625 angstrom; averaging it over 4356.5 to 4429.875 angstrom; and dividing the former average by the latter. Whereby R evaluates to 1.50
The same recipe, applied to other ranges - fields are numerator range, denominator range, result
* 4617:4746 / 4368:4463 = 1.41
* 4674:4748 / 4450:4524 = 1.20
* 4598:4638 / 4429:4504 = 1.26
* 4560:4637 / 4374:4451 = 1.38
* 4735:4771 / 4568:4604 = 1.13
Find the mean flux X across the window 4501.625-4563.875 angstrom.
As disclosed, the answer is 75.5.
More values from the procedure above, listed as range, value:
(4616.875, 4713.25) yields 75.1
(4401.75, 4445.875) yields 65.1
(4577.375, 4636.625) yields 77.7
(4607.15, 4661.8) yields 78.1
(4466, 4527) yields 73.6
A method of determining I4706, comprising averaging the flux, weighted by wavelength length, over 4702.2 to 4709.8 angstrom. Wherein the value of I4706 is 69.1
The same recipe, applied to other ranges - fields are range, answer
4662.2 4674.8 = 68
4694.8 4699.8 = 71.7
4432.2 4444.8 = 65.7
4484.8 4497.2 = 67.9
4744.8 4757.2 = 77.2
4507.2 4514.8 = 82.3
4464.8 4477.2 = 72.4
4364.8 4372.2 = 60.4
